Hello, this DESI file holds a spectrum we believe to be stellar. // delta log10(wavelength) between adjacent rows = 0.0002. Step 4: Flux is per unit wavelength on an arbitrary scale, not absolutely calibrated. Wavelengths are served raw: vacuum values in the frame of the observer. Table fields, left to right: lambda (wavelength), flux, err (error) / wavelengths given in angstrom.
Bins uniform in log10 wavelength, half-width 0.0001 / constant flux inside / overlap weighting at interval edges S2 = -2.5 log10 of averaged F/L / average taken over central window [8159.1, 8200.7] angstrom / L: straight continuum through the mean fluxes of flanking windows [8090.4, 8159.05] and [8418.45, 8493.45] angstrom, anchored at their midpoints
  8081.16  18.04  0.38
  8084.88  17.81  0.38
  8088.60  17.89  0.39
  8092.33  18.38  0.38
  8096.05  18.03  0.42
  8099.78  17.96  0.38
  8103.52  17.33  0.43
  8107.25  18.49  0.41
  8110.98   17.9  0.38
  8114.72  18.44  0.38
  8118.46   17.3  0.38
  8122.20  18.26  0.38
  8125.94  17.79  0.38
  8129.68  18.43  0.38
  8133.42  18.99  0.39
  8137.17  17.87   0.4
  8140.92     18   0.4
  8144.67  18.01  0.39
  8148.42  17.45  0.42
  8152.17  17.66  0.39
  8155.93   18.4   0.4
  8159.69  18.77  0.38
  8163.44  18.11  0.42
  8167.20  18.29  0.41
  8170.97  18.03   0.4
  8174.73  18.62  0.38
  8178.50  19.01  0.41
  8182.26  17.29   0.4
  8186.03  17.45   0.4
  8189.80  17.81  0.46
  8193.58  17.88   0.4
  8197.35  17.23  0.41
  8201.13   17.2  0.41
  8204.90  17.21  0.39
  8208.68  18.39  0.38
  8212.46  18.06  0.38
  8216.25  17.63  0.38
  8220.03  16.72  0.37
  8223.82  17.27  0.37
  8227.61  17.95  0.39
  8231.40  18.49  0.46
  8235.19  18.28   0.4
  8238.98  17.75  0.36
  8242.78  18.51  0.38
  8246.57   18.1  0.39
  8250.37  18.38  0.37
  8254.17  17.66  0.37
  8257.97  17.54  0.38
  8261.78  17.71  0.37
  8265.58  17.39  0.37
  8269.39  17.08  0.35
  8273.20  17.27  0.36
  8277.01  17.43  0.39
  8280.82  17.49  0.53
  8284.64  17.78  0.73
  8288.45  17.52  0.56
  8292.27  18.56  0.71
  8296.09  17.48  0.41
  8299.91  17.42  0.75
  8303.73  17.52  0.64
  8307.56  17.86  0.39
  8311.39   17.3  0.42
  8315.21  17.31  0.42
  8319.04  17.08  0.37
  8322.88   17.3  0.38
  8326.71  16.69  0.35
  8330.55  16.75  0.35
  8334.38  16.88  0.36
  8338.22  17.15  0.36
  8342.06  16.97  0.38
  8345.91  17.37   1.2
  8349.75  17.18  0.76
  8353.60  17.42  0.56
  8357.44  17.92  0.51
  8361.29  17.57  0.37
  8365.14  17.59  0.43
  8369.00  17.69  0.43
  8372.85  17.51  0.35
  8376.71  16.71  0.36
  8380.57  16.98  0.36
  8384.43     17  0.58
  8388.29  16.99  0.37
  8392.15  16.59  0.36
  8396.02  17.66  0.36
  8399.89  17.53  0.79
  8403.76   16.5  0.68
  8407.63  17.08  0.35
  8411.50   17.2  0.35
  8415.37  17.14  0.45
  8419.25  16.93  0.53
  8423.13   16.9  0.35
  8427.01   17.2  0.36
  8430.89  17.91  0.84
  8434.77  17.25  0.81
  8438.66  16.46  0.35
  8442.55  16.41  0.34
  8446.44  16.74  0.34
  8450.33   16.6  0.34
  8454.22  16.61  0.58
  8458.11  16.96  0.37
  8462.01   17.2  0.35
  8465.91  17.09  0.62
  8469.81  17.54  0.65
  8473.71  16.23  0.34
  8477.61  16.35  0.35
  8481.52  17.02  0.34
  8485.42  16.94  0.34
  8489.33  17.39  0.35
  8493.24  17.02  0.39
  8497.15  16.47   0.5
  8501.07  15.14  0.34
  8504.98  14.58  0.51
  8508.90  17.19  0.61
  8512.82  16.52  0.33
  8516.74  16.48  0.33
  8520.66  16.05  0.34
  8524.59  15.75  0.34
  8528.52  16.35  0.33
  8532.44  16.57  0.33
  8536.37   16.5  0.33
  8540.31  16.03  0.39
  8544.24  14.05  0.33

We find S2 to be -0.008 mag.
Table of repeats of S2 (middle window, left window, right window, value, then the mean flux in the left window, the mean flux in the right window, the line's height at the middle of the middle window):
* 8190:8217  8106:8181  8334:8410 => 0.016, 18.2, 17.2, 17.9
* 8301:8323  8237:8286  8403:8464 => 0.005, 17.7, 17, 17.5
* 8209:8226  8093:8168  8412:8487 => 0.016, 18.1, 16.9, 17.8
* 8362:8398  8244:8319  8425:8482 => 0.000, 17.6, 16.9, 17.2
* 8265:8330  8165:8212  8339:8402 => 0.006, 17.9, 17.3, 17.5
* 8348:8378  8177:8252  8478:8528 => -0.024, 17.8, 16.4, 17.1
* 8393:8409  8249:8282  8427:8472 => -0.001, 17.5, 17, 17.1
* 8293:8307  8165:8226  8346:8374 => 0.001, 17.8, 17.5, 17.6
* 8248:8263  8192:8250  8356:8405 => -0.009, 17.8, 17.3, 17.7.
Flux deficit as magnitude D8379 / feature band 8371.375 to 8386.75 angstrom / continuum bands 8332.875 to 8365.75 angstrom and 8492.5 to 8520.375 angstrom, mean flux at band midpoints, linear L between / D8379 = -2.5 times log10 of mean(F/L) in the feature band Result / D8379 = 0.01 mag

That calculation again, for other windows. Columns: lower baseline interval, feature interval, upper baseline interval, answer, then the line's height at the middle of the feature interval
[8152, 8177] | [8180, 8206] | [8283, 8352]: 0.040 mag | 18.1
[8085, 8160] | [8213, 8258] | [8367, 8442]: -0.013 mag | 17.7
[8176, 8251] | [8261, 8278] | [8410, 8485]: 0.016 mag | 17.6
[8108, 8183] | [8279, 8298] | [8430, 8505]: -0.015 mag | 17.5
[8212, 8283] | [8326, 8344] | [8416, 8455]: 0.028 mag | 17.3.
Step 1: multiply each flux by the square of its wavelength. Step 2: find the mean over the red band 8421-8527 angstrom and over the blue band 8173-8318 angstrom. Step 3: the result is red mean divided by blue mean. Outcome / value 0.99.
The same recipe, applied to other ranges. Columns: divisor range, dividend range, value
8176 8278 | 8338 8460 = 1.01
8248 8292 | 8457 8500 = 1.01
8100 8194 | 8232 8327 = 1.01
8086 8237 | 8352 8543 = 1.00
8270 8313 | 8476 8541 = 0.98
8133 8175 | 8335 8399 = 1.00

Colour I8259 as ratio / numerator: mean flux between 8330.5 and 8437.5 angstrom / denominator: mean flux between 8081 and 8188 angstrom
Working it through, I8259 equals 0.95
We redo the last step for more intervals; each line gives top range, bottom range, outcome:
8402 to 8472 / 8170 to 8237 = 0.95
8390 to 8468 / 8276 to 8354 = 0.98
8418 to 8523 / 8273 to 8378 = 0.96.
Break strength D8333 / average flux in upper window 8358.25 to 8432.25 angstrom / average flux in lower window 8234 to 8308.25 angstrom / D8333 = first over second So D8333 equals 0.97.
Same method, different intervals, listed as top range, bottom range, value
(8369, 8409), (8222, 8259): 0.95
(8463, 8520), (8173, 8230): 0.94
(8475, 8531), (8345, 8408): 0.95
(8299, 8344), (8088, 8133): 0.95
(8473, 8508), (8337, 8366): 0.94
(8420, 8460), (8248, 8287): 0.96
